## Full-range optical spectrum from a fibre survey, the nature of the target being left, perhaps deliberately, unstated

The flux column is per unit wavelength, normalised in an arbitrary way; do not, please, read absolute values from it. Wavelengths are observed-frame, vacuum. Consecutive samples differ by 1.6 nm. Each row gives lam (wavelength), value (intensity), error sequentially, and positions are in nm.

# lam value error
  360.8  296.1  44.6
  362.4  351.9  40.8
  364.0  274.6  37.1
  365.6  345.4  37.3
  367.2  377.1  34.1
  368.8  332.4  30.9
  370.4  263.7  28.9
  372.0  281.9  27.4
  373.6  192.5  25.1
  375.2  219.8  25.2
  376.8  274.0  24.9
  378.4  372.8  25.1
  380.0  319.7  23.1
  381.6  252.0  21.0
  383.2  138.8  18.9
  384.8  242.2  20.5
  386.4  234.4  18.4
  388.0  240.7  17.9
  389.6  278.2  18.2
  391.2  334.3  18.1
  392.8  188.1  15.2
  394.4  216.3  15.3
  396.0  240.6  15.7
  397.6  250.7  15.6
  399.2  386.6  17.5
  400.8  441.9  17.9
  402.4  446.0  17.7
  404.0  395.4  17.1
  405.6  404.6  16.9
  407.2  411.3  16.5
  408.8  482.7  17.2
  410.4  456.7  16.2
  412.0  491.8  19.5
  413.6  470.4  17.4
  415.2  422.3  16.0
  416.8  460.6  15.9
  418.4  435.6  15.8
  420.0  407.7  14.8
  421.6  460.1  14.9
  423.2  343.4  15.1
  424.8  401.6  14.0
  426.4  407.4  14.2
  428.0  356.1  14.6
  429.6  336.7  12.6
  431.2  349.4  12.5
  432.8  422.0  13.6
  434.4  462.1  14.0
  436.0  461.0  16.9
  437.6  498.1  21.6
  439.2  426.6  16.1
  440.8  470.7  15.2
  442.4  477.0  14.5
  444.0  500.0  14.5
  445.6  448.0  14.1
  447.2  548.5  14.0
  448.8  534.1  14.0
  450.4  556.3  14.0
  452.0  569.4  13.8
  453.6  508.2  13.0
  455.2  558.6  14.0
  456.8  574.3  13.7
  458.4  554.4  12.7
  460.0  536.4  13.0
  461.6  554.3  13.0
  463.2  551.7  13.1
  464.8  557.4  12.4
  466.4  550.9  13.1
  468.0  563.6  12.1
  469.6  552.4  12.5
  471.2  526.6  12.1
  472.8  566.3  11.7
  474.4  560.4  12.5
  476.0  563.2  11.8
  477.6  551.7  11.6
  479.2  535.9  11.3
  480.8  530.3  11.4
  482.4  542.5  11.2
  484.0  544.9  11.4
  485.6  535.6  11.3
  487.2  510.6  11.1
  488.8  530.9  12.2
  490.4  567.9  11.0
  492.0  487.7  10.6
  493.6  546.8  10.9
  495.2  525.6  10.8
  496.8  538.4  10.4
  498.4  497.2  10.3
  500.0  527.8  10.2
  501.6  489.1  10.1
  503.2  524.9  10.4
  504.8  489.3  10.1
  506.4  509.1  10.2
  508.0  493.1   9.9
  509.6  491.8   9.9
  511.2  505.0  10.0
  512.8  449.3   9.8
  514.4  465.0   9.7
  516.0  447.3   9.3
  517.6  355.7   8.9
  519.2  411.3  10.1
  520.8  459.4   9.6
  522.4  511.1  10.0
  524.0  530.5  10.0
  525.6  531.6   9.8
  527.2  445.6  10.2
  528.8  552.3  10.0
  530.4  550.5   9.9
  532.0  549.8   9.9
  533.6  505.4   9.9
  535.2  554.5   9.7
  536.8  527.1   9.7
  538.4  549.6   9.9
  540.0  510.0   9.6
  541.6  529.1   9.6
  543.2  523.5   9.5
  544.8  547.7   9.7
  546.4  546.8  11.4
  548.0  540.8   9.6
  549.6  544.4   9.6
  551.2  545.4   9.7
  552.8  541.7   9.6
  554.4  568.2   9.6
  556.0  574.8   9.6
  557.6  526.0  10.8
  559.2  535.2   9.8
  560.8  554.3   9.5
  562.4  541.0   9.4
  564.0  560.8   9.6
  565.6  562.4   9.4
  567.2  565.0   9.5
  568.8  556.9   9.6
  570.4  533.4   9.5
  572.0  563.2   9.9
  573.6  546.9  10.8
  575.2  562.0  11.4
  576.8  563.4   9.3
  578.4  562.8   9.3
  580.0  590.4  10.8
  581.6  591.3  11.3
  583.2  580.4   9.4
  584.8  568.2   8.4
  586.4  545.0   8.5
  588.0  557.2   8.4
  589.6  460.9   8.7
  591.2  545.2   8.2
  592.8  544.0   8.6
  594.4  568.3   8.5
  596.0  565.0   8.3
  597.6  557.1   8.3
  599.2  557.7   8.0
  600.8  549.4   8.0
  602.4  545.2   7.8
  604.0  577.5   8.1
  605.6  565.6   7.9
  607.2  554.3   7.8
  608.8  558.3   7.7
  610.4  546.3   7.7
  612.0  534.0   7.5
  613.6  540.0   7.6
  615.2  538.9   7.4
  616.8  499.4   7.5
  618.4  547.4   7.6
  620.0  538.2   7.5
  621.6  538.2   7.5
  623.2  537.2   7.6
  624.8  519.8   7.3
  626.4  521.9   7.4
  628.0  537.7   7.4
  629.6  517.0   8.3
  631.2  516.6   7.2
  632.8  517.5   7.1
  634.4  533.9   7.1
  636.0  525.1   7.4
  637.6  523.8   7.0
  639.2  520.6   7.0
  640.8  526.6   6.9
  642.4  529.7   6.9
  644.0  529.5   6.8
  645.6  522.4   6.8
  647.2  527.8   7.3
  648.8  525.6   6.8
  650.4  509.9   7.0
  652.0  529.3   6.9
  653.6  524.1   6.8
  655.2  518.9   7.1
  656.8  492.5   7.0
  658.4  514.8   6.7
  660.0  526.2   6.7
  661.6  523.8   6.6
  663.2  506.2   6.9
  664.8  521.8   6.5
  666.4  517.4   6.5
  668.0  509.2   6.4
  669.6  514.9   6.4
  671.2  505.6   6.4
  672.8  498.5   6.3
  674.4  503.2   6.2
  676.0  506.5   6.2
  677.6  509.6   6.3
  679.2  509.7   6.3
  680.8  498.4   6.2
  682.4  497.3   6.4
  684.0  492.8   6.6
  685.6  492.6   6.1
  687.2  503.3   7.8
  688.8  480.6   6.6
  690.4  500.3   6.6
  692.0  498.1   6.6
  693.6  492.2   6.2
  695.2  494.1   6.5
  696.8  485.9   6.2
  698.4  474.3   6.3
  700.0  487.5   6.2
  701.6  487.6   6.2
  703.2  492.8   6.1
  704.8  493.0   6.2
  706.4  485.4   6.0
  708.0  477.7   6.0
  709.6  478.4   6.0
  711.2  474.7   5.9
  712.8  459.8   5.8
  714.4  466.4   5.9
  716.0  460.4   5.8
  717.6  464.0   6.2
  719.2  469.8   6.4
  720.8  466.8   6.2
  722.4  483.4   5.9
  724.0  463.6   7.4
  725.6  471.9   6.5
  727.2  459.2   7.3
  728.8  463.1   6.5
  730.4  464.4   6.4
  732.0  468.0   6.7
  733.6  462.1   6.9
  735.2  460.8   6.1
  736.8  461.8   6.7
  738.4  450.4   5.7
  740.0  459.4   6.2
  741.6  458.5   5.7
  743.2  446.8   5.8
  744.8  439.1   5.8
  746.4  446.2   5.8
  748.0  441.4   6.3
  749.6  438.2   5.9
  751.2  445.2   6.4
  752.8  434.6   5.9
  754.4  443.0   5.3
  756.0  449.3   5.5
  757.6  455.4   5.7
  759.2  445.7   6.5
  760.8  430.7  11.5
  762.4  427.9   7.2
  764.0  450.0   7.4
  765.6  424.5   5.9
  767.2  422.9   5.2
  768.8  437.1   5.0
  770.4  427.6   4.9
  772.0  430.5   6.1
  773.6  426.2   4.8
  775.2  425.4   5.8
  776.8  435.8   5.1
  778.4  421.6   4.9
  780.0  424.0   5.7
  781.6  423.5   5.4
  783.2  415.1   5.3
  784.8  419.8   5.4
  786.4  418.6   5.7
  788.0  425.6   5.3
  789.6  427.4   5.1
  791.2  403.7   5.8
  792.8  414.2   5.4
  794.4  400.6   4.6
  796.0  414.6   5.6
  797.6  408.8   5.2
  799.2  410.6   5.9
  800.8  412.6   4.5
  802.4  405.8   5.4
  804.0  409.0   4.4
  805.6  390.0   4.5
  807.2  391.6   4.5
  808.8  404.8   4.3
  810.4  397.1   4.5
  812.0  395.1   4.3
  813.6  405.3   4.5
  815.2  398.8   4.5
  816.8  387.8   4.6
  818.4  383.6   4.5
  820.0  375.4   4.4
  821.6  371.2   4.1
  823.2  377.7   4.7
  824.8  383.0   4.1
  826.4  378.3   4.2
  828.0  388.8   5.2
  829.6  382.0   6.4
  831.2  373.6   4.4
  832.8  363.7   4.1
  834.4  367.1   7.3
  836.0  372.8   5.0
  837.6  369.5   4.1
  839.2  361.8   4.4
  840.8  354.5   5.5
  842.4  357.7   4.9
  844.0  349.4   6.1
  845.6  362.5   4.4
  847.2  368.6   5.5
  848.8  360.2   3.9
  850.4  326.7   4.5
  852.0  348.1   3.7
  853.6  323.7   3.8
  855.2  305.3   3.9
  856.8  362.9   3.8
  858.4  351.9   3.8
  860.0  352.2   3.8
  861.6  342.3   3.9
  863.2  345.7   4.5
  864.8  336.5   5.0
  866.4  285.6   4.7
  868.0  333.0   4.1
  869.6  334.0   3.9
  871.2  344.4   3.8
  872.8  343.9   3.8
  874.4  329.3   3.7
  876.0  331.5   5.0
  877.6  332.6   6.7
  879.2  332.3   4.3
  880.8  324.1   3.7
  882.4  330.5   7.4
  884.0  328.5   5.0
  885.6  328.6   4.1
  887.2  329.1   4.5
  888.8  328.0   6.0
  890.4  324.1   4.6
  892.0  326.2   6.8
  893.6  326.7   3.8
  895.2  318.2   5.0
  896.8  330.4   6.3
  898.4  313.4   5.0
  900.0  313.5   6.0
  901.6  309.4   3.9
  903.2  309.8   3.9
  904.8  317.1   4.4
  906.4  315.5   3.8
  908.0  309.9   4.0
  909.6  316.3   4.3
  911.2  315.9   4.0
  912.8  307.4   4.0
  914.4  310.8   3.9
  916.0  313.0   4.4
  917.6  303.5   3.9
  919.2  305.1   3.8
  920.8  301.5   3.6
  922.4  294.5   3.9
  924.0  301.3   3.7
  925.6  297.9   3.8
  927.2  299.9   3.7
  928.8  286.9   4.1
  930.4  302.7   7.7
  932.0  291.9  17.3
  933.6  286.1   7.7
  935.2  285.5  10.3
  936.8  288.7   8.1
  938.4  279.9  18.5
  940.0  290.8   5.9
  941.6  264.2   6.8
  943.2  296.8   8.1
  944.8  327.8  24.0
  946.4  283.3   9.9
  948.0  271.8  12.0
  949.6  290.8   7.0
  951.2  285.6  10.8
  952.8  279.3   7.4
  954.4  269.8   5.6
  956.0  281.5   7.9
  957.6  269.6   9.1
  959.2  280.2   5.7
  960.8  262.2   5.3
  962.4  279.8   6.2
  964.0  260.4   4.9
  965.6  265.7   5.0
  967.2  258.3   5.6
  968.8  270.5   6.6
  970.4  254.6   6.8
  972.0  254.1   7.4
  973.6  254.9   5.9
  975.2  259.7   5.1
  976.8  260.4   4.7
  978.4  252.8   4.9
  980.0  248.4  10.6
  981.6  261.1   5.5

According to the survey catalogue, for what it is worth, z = 0.000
